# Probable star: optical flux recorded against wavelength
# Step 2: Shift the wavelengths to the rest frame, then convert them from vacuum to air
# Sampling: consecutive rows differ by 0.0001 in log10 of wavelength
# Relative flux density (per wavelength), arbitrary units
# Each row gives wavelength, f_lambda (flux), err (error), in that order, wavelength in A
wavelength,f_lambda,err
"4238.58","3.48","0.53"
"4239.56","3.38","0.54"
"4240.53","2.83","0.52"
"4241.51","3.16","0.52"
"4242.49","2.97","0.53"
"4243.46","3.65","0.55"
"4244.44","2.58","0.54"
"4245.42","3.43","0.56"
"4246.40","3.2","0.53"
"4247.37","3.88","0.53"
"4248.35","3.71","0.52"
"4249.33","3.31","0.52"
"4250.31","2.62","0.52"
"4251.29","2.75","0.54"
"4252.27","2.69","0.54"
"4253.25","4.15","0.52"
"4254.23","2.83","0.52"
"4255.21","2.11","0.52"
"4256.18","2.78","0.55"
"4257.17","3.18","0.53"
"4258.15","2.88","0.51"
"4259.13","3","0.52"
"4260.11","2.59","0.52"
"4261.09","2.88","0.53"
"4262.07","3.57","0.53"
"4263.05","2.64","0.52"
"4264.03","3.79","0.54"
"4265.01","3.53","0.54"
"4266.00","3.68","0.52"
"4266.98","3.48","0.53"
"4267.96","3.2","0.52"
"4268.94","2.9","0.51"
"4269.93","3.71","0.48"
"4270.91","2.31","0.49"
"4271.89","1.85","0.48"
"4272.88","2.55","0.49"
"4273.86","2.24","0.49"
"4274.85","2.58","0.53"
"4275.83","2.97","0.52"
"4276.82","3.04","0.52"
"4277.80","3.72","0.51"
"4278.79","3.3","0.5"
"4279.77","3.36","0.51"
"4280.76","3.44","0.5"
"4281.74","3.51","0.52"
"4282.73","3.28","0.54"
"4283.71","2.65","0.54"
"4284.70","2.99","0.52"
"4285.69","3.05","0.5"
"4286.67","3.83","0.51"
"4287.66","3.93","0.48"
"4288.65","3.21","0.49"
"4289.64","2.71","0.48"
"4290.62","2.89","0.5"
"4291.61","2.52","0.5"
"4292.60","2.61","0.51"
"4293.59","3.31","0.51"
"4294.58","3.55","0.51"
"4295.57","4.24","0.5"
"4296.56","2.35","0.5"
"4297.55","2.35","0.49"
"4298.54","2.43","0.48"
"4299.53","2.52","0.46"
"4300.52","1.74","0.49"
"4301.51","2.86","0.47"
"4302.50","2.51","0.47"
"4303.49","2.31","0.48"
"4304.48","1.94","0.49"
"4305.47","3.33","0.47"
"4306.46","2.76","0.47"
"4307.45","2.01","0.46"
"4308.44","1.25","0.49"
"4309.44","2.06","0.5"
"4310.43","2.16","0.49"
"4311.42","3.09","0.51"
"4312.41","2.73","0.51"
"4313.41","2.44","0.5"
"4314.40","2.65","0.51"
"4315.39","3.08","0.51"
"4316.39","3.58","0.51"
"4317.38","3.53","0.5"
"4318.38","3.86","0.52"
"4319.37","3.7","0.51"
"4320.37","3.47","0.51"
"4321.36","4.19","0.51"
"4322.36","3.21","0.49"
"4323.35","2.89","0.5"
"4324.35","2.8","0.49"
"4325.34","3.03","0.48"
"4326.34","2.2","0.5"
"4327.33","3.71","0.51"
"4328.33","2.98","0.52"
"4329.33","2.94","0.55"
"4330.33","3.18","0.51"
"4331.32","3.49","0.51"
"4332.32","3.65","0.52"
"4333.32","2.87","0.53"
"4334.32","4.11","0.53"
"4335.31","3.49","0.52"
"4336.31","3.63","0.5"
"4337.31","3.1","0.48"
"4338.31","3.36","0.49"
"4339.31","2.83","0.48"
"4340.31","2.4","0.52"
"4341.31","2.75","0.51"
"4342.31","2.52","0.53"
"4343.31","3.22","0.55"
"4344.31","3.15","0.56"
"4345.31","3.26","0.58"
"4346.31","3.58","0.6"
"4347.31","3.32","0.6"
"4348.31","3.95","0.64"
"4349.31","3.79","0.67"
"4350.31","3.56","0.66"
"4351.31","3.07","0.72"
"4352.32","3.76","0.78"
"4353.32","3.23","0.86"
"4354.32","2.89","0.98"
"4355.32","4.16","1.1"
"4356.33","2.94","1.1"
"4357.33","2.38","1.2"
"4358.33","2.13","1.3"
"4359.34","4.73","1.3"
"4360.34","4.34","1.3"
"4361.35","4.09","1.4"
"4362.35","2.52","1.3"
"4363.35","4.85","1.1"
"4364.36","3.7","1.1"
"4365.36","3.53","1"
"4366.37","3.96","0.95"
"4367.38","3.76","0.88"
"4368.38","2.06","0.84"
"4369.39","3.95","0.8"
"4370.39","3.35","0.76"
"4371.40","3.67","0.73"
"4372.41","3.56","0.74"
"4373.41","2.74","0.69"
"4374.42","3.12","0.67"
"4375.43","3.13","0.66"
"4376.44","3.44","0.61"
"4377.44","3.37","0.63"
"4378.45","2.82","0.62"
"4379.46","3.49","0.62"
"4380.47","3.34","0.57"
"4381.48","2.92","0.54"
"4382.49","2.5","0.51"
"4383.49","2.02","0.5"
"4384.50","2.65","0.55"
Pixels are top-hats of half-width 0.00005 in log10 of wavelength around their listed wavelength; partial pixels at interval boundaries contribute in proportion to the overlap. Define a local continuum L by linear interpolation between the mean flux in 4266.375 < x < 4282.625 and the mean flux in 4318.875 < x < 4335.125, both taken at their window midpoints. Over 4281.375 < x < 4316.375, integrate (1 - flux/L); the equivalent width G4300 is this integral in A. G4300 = 4.04 A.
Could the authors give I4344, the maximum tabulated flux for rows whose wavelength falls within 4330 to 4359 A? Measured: 4.16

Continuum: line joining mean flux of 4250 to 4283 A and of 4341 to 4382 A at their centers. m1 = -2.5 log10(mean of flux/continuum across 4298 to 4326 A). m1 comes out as 0.15 mag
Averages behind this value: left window 3.03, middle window 2.79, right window 3.37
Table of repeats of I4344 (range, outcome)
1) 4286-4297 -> 4.24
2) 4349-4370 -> 4.85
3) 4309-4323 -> 4.19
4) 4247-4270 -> 4.15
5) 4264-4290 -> 3.93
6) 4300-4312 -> 3.33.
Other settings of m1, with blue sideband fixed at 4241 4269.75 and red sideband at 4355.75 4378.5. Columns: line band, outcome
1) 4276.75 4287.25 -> -0.03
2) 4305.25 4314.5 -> 0.33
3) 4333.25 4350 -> 0.03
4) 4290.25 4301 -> 0.17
